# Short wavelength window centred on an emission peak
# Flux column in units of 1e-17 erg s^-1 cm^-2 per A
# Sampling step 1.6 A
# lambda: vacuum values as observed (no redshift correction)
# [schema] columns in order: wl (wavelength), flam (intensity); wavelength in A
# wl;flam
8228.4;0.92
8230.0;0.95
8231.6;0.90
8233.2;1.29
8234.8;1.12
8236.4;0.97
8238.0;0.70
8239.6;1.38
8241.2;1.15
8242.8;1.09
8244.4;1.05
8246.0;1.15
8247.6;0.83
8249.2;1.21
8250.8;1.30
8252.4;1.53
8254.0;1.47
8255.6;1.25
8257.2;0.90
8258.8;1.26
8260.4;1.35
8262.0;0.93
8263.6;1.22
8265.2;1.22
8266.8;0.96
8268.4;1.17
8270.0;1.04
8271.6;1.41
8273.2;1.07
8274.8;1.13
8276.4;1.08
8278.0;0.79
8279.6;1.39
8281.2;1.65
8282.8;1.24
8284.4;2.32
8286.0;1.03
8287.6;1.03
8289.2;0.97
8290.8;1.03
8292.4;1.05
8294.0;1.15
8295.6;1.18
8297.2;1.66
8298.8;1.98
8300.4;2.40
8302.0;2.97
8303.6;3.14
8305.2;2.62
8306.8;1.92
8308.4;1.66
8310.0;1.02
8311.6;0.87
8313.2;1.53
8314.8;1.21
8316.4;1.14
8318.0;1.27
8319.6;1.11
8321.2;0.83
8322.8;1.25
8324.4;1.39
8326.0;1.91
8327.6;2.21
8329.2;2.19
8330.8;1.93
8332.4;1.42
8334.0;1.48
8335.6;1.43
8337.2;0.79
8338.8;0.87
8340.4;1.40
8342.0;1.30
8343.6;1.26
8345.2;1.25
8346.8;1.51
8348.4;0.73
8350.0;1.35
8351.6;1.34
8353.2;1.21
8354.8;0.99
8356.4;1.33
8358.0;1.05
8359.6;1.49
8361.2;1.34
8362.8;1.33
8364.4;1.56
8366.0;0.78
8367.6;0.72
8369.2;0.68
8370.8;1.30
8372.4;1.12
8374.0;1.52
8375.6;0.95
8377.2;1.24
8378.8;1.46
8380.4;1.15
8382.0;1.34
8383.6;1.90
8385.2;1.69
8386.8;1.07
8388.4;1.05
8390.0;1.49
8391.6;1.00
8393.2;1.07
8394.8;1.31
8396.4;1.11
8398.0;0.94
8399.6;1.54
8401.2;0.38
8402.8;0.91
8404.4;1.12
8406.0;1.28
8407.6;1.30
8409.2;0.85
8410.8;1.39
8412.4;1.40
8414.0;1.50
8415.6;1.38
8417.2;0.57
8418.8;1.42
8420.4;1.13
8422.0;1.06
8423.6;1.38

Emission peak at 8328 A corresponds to [N II] 6583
